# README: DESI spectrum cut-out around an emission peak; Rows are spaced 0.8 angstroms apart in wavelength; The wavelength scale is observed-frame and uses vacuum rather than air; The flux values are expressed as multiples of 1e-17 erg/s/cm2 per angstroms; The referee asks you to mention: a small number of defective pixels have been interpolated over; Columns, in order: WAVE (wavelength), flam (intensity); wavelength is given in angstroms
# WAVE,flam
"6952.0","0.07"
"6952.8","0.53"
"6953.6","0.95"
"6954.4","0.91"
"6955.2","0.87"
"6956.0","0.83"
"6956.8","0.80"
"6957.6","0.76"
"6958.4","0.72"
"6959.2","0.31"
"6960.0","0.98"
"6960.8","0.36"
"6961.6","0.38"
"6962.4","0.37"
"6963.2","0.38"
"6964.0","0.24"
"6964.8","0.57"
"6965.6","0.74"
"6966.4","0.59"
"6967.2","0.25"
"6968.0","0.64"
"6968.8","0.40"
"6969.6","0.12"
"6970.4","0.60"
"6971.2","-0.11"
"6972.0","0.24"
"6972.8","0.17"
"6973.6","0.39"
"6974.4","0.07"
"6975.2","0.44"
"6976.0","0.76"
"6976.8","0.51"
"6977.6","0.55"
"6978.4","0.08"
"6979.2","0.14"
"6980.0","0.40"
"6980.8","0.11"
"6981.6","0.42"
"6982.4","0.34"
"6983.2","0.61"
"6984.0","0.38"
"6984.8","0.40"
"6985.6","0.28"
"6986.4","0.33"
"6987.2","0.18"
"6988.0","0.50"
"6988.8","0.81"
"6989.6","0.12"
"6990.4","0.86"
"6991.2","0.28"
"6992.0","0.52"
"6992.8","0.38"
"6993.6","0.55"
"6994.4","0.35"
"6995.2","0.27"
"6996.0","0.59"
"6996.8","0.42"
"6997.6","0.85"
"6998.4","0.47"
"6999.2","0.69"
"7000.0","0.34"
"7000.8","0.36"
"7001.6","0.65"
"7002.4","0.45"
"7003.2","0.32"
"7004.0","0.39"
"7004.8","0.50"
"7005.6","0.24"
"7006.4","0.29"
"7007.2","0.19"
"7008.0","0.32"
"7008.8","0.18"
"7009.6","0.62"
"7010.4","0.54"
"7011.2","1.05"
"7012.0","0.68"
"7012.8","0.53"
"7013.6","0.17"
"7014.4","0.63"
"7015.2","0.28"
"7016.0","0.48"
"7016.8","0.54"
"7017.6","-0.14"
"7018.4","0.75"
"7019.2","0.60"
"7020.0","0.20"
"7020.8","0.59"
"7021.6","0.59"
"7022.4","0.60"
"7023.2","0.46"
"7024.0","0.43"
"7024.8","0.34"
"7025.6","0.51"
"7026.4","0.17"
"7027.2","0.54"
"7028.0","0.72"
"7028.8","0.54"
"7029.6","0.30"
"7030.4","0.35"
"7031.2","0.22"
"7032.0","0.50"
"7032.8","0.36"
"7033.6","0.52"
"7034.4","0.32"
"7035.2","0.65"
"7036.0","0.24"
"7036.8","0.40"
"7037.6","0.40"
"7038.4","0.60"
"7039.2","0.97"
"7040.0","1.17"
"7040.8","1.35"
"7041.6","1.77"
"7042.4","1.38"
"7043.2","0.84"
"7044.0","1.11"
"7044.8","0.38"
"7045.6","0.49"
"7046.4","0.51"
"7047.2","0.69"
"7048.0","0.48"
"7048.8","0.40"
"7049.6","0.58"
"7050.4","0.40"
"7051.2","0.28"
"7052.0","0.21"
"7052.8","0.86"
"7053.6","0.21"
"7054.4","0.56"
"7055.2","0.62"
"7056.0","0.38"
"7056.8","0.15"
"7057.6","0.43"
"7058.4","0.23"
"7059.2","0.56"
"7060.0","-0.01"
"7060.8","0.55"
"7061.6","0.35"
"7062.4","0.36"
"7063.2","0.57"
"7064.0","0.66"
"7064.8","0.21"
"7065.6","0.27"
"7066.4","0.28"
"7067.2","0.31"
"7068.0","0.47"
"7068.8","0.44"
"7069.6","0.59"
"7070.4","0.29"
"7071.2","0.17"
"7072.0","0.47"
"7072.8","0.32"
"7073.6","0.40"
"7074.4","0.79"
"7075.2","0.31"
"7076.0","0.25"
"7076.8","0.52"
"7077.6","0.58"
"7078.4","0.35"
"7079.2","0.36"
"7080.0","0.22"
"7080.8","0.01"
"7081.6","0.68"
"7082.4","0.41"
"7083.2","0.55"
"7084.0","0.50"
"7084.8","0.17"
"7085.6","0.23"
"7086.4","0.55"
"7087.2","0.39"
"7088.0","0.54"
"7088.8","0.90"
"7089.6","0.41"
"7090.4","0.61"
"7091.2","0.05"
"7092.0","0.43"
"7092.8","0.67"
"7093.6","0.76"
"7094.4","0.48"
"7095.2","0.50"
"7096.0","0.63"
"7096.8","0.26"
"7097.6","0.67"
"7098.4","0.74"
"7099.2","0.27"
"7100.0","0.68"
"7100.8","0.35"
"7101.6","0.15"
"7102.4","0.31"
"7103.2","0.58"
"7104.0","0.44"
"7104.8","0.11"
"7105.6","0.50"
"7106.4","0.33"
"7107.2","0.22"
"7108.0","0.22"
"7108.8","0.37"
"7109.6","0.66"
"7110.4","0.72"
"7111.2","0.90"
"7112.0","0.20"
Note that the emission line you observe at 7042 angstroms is H-beta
